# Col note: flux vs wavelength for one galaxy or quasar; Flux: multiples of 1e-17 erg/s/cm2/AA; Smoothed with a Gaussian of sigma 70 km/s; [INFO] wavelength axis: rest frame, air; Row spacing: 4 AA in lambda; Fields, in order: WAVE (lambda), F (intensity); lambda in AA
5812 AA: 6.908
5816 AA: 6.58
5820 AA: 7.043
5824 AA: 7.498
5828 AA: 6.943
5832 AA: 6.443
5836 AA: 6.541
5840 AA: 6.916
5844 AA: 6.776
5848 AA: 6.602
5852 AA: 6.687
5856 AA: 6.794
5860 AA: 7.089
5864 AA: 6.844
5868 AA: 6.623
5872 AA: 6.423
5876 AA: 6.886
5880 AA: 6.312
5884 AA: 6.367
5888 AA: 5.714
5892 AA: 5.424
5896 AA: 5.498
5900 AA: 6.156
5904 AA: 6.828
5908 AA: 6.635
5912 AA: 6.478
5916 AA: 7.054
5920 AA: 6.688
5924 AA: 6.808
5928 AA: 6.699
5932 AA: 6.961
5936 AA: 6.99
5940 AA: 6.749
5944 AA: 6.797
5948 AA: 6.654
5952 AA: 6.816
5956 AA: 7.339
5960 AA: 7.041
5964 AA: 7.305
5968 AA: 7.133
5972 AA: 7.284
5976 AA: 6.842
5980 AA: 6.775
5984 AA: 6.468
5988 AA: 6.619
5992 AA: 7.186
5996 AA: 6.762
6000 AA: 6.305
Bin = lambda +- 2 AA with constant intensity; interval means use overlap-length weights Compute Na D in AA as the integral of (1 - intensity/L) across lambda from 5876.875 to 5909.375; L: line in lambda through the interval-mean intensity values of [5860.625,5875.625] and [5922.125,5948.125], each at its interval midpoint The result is 2.9 AA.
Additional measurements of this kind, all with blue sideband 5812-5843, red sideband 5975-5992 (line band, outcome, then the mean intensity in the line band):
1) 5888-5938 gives 2.2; 6.49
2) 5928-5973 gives -1.6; 6.99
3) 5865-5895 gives 2.5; 6.24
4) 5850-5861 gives 0.0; 6.84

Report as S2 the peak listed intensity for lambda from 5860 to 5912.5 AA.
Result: 7.089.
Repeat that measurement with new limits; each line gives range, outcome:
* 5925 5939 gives 6.99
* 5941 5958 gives 7.339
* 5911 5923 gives 7.054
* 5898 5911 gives 6.828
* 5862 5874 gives 6.844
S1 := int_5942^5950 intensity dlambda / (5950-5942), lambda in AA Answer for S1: 6.73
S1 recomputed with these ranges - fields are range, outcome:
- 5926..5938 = 6.88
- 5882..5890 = 6.04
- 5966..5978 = 7.09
